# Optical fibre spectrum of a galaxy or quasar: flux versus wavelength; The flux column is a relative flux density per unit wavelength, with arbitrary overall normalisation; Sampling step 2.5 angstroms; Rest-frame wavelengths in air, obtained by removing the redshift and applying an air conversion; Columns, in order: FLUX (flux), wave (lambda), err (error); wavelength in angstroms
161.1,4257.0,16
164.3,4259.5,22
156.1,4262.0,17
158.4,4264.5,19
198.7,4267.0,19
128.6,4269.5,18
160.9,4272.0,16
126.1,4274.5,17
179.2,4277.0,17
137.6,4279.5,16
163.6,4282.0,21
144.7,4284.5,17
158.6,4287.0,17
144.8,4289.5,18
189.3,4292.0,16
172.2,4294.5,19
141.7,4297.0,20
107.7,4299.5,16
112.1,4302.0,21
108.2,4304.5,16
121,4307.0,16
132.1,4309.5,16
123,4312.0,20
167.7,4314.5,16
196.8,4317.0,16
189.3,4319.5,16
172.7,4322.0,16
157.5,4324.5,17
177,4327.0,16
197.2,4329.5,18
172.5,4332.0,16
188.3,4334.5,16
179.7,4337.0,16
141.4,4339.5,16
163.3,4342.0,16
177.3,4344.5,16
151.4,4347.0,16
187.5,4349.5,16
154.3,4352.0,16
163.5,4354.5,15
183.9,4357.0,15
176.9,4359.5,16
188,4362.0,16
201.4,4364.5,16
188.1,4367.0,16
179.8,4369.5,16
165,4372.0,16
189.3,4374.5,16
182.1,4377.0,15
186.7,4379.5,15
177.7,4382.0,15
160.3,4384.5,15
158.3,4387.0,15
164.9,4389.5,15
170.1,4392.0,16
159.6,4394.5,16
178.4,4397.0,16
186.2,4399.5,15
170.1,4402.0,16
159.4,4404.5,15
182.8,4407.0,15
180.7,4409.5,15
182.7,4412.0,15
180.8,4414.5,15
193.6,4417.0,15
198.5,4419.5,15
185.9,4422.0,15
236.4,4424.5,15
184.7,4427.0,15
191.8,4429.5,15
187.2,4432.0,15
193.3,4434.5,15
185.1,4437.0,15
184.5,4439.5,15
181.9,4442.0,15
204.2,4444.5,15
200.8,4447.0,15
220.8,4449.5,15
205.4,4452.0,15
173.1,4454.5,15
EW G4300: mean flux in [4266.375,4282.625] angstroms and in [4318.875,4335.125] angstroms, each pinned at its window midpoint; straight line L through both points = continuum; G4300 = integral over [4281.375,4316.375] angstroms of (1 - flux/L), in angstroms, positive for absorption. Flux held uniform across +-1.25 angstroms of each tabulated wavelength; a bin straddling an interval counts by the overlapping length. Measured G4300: 4.8 angstroms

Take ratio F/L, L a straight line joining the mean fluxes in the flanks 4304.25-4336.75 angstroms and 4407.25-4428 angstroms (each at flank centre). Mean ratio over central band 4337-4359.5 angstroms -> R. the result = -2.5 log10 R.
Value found 0.03 mag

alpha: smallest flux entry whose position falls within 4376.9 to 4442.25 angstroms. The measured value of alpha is 158.3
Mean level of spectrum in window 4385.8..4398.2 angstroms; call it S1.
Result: 166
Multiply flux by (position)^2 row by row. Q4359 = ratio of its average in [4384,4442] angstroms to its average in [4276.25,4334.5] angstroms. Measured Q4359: 1.2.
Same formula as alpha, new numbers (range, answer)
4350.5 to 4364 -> 154.3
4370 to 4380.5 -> 165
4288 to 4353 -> 107.7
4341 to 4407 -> 151.4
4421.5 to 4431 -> 184.7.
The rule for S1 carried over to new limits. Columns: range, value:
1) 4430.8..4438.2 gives 189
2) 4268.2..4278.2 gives 149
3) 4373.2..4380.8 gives 186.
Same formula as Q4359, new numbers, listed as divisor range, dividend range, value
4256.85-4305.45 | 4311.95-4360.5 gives 1.17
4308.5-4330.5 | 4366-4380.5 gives 1.11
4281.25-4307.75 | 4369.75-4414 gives 1.28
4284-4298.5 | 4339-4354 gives 1.06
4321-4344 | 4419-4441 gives 1.18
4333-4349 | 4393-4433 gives 1.14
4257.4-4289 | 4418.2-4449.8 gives 1.35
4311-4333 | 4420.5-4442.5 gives 1.17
